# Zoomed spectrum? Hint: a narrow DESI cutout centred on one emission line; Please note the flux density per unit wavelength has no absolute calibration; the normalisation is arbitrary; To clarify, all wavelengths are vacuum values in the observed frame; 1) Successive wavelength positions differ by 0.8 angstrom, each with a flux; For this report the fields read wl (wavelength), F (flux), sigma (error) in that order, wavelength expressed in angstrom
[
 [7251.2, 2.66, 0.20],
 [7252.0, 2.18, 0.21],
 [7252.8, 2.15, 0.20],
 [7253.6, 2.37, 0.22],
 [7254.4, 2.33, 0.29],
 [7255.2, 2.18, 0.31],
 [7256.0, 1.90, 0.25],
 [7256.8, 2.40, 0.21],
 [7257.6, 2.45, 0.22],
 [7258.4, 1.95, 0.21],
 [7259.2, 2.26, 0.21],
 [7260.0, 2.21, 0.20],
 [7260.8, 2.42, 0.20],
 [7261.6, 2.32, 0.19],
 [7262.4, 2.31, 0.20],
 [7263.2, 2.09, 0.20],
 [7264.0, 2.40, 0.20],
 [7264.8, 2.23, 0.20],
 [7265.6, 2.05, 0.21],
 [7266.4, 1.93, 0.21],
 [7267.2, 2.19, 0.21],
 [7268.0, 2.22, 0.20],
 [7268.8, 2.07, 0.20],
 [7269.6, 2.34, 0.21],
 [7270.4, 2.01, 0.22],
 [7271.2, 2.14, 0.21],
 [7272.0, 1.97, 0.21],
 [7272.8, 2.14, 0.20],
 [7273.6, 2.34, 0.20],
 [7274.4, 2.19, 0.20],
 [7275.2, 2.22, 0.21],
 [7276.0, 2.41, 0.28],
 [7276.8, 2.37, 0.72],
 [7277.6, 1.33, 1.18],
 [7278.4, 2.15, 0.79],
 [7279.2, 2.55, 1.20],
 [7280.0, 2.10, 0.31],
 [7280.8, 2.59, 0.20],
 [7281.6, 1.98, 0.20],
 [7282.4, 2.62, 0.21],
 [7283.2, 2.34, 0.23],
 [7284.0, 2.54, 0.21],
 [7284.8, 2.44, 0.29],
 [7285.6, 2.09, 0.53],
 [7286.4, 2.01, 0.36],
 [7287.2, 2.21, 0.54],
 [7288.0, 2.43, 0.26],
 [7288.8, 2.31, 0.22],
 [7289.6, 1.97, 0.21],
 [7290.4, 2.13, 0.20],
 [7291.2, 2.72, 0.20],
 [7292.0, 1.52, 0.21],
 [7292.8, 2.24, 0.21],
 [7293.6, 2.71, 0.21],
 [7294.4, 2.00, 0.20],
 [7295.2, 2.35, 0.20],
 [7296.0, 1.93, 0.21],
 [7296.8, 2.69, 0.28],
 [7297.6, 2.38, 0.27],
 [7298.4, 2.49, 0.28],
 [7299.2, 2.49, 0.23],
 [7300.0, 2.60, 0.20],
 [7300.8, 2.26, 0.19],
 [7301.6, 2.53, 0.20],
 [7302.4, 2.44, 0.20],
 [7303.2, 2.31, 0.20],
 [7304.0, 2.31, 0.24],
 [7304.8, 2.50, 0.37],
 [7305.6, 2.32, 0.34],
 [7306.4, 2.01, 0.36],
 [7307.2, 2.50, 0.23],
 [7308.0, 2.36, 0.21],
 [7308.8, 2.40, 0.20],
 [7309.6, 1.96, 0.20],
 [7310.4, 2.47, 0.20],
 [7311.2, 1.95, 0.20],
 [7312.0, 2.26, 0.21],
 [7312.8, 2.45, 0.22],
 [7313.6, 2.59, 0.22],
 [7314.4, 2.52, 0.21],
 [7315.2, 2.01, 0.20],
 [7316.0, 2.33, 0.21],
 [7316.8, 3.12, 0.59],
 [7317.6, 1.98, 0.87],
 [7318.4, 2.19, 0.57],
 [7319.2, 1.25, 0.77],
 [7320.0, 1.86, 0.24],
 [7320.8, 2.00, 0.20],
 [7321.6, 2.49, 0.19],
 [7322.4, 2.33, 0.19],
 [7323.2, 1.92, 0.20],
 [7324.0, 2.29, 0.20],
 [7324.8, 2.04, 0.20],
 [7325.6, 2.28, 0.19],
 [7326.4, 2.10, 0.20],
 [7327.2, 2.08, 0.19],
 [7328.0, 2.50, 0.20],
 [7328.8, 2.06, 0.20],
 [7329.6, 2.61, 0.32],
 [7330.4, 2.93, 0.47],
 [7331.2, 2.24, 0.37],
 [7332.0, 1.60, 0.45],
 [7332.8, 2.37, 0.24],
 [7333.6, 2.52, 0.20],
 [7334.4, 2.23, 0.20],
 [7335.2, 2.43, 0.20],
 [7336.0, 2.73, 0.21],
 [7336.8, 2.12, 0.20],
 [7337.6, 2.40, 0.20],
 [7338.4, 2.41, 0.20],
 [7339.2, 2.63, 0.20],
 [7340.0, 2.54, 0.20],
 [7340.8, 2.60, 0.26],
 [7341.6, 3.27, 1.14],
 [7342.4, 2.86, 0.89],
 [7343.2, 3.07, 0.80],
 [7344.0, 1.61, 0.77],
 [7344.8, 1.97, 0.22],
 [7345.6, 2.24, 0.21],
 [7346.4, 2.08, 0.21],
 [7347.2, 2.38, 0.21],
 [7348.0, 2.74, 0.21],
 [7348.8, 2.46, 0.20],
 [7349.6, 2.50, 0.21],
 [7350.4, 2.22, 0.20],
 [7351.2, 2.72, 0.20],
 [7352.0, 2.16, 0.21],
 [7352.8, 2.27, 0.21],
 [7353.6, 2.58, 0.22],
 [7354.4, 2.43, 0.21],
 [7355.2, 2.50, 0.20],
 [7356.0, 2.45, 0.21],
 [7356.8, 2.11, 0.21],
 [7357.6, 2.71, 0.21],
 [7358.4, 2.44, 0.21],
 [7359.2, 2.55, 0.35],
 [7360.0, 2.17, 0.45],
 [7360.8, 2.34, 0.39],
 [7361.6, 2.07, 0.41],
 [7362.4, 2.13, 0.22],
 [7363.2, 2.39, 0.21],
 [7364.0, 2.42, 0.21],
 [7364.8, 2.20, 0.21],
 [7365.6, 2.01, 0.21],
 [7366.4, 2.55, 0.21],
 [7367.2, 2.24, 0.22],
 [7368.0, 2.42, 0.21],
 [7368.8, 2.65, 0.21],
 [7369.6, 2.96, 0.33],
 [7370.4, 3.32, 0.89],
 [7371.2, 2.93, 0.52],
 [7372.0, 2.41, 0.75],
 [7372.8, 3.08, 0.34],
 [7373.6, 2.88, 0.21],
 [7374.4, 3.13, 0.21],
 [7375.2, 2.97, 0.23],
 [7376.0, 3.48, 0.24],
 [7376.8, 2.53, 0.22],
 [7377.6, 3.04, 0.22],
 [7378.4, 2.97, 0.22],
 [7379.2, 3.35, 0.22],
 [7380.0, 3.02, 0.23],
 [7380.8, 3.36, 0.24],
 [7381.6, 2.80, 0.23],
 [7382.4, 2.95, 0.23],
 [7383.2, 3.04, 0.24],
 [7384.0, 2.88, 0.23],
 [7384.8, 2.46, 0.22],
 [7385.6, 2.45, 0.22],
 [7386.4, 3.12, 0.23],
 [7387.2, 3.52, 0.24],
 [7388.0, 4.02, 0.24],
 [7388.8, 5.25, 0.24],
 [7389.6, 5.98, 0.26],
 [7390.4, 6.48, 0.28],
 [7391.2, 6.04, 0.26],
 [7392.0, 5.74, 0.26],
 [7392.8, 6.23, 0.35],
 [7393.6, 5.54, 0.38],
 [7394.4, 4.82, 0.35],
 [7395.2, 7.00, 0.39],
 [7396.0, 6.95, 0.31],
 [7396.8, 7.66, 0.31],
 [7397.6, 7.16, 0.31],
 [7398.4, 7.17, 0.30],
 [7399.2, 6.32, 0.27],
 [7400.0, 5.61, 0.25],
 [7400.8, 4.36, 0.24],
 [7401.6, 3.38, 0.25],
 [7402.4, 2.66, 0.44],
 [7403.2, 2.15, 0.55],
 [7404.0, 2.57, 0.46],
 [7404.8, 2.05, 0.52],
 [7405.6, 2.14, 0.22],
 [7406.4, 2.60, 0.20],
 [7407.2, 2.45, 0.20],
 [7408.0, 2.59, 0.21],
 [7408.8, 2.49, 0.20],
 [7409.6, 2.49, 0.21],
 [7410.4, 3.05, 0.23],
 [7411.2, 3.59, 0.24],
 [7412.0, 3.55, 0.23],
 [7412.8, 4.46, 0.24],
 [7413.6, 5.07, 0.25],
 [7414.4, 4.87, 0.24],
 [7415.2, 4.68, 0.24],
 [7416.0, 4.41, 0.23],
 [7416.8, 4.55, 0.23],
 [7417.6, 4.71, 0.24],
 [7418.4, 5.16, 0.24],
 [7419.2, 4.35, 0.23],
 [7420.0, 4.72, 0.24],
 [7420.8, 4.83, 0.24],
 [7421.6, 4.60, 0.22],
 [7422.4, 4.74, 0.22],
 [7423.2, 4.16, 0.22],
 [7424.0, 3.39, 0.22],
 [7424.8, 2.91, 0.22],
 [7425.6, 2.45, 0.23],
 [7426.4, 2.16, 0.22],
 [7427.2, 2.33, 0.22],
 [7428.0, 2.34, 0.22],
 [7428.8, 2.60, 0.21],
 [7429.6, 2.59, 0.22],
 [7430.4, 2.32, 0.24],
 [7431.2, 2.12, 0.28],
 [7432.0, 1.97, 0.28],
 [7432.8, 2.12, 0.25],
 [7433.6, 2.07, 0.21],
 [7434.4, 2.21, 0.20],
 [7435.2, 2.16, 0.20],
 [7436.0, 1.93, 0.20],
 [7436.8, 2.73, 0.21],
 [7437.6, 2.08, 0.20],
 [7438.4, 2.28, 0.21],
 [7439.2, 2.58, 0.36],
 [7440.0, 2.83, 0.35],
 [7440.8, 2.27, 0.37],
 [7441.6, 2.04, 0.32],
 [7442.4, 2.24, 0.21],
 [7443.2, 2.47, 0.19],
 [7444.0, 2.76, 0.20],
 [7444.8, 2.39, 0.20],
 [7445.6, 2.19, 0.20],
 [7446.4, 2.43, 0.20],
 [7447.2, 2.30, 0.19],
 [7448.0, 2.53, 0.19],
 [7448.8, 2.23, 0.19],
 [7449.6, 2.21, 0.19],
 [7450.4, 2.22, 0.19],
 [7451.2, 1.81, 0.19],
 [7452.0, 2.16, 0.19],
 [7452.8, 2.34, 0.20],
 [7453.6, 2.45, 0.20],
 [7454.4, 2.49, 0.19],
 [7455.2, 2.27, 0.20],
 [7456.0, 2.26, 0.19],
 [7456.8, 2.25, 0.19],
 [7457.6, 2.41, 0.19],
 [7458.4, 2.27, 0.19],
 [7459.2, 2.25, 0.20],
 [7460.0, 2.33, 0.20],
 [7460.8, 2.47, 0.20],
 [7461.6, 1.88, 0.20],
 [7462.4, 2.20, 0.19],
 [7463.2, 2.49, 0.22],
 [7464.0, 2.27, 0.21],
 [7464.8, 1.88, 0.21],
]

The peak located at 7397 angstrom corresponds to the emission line H-alpha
